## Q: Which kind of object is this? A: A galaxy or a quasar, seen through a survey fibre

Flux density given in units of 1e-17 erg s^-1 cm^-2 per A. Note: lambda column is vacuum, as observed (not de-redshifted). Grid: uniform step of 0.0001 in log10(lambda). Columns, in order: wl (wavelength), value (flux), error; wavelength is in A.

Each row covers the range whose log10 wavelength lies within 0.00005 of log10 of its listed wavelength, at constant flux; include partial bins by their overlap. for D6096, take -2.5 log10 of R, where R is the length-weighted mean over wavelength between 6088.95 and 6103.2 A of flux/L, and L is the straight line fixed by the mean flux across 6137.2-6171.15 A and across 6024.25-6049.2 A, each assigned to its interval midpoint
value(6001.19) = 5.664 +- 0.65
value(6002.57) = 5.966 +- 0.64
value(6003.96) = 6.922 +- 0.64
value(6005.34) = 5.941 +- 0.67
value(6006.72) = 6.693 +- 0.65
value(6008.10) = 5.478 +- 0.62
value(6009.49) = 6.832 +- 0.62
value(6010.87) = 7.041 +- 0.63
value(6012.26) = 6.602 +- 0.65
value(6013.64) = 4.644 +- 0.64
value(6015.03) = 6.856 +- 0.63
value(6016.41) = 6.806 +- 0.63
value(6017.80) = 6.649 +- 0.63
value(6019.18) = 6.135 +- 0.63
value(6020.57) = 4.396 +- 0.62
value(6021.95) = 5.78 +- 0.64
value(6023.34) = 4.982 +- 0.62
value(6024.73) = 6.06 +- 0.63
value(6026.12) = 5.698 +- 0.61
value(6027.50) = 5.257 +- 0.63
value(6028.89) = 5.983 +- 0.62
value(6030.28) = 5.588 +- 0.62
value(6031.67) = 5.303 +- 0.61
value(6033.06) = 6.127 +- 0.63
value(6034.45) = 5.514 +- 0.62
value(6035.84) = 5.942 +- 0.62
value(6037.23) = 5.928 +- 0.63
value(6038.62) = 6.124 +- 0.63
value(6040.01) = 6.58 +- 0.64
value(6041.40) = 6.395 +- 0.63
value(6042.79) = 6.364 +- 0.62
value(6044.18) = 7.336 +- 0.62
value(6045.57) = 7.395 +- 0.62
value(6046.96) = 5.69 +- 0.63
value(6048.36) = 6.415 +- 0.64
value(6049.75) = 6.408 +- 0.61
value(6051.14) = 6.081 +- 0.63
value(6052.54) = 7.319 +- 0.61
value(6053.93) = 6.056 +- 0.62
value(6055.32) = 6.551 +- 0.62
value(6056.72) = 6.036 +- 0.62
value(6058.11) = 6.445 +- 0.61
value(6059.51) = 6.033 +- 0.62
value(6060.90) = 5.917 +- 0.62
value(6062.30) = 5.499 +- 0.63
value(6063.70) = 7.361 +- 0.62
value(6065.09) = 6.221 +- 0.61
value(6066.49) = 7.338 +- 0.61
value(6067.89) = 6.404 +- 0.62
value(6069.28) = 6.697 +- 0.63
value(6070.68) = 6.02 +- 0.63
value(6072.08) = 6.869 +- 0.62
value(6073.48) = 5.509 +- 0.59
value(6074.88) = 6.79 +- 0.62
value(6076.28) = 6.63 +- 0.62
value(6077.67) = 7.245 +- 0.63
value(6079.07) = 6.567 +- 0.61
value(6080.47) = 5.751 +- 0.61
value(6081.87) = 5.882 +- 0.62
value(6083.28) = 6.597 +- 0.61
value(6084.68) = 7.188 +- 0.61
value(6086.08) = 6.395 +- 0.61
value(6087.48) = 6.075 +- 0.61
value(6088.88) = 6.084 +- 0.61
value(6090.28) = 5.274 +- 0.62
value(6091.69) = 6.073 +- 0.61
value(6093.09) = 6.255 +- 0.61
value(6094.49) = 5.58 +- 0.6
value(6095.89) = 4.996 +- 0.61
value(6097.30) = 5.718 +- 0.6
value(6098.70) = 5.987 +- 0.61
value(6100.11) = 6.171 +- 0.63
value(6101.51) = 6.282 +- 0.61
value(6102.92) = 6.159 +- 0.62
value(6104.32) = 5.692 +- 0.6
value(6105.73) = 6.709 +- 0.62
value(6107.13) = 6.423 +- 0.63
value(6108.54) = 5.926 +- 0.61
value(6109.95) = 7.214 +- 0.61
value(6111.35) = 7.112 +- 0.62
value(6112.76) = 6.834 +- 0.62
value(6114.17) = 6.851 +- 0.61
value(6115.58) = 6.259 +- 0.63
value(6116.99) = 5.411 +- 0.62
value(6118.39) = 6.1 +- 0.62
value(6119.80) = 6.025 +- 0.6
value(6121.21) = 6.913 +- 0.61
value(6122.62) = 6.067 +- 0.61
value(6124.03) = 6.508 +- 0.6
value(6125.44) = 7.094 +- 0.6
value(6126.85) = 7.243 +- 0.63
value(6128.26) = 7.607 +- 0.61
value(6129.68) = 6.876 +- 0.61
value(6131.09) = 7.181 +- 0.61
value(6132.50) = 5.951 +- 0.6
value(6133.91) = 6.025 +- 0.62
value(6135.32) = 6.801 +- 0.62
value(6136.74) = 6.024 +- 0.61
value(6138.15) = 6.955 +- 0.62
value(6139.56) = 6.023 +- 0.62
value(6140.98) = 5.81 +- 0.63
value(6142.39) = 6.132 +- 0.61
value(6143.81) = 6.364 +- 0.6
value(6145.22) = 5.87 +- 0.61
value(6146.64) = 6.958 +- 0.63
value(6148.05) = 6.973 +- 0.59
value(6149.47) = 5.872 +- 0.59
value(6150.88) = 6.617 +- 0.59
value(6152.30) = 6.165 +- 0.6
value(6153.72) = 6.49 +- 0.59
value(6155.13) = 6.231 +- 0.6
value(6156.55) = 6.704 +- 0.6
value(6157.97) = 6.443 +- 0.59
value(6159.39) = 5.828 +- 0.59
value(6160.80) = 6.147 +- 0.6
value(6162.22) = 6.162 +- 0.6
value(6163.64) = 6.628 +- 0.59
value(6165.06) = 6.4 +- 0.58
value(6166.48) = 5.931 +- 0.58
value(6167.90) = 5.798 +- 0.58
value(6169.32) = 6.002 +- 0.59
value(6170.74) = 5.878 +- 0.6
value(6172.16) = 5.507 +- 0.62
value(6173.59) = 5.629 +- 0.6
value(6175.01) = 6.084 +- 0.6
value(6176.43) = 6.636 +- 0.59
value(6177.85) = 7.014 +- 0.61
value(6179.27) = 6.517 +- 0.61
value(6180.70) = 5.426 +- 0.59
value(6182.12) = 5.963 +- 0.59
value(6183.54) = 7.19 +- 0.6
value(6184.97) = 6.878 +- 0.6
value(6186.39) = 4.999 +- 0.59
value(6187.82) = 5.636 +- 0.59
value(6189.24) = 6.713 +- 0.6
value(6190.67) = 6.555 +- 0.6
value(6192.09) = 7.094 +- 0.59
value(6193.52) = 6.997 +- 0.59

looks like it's 0.060 mag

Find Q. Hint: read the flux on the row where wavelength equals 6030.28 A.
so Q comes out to 5.588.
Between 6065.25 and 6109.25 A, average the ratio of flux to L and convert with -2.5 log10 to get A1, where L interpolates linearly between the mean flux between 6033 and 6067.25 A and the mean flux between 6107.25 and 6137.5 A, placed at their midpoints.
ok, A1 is 0.040 mag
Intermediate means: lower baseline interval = 6.37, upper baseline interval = 6.57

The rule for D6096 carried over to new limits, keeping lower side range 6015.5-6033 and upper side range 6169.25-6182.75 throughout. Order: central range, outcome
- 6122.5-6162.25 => -0.08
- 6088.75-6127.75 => -0.06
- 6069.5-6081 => -0.10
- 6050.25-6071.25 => -0.10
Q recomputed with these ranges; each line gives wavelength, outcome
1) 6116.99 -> 5.411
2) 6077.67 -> 7.245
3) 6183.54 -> 7.19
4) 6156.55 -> 6.704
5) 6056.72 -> 6.036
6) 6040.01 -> 6.58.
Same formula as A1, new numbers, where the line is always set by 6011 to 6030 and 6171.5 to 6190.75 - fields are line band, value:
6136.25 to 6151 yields -0.037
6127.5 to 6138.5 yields -0.099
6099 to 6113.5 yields -0.070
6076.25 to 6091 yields -0.059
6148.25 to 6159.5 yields -0.038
